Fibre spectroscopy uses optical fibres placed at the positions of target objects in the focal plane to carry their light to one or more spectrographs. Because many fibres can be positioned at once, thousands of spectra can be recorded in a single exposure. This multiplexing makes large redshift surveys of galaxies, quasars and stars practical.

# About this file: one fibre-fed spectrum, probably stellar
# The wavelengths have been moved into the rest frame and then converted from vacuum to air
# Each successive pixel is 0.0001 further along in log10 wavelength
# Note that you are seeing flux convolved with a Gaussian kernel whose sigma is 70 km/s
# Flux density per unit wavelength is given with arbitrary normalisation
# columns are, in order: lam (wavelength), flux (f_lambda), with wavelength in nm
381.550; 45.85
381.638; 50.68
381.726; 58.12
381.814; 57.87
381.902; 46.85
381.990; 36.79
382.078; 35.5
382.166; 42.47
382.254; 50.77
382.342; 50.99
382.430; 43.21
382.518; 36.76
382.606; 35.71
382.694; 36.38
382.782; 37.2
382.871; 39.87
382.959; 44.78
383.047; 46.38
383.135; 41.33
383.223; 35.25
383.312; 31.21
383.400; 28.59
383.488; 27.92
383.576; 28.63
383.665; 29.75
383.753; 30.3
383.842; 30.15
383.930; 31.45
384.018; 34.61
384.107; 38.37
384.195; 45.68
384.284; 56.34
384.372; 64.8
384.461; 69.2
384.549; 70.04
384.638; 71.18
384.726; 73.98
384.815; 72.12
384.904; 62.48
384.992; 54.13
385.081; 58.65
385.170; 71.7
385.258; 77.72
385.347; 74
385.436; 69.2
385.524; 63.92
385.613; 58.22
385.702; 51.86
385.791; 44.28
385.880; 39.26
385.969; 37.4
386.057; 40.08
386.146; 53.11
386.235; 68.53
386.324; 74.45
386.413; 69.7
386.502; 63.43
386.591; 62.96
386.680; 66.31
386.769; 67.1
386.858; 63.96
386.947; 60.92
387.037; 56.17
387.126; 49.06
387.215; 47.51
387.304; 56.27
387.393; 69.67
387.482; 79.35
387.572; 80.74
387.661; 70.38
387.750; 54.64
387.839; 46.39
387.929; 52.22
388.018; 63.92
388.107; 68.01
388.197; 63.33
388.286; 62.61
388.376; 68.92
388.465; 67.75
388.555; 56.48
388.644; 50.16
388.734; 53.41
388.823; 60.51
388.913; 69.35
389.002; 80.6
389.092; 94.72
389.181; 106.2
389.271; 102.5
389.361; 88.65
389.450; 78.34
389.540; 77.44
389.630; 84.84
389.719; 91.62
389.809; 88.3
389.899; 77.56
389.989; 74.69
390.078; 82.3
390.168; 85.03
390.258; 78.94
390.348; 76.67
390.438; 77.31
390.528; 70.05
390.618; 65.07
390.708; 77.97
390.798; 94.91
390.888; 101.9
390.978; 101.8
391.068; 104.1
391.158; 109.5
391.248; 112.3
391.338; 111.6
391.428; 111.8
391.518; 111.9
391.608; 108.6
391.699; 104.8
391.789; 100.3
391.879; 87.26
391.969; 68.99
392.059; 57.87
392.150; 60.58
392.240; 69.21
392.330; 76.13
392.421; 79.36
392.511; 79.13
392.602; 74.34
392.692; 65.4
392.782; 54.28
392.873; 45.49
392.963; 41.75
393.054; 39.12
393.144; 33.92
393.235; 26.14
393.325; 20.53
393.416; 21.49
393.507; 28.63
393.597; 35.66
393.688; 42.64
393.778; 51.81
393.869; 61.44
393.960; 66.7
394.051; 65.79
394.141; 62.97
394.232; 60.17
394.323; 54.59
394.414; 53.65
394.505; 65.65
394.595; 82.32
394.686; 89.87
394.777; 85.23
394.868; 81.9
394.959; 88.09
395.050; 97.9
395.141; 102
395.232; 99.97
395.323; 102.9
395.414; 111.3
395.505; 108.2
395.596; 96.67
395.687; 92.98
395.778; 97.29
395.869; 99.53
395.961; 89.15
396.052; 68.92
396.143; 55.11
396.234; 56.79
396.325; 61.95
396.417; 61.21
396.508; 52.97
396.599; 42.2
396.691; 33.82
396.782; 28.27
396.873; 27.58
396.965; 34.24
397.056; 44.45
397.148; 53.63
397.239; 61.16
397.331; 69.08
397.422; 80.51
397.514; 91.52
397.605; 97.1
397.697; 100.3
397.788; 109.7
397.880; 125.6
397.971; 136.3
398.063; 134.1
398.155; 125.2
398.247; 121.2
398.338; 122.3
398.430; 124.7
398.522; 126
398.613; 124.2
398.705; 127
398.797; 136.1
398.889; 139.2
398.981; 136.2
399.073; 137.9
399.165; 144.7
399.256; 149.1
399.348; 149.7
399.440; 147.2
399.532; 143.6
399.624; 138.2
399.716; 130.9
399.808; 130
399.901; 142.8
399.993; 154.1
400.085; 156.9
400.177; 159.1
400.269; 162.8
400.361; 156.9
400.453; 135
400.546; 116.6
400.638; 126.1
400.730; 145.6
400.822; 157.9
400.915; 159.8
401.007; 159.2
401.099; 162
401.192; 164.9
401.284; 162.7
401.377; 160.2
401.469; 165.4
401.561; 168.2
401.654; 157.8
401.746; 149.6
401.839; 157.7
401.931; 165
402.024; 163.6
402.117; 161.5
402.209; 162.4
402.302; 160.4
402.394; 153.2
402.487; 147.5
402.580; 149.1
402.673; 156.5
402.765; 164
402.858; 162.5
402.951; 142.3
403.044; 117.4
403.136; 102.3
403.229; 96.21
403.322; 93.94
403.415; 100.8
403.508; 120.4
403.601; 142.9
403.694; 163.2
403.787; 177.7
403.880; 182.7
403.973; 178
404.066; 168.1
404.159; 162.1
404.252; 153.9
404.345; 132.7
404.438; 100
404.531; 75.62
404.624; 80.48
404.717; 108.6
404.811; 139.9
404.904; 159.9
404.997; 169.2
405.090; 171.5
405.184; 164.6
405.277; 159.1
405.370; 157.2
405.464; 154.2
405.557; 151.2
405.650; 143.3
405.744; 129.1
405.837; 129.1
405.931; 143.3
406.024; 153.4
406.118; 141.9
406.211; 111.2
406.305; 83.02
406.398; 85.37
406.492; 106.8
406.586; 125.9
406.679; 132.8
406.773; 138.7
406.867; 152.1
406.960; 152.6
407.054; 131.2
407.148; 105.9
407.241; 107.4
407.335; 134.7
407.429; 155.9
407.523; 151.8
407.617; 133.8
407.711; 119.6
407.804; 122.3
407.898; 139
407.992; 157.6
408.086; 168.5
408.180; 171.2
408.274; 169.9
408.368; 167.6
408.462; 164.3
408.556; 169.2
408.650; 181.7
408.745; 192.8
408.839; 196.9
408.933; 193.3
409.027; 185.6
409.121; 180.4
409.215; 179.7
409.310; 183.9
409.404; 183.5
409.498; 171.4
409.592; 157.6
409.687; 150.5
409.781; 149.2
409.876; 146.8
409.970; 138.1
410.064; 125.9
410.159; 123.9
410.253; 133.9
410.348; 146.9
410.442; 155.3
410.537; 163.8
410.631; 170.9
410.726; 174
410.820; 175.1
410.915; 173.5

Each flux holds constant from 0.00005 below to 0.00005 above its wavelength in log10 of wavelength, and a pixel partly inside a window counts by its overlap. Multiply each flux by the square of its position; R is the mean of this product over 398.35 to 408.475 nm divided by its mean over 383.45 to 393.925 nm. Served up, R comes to 2.32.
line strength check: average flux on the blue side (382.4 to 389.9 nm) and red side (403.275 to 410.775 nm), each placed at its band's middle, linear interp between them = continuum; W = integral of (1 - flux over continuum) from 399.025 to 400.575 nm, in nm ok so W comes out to -0.38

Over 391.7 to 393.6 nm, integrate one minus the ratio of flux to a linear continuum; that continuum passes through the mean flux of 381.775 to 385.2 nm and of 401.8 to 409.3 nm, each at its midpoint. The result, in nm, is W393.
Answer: 0.65 nm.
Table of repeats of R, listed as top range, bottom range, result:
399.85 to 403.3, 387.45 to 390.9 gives 2.14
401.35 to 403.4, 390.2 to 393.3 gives 1.98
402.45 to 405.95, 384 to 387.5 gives 2.57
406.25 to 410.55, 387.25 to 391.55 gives 2.07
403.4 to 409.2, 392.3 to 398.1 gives 2.21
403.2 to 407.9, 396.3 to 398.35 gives 1.80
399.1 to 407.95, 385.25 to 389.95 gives 2.32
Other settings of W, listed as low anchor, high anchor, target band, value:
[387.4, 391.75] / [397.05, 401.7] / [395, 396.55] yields 0.38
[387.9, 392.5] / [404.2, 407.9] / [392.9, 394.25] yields 0.72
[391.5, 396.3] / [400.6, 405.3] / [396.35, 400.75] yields 0.02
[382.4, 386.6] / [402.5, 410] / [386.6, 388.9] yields 0.11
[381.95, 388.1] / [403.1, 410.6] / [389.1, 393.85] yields 0.19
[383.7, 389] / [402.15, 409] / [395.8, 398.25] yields 0.71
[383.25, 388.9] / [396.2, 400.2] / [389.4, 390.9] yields -0.16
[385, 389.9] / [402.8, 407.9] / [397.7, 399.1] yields -0.25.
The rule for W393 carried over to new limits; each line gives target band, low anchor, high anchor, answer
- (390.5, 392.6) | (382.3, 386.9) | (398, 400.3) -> 0.07 nm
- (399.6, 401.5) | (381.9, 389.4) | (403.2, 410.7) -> -0.49 nm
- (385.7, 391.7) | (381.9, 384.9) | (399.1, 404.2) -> 0.10 nm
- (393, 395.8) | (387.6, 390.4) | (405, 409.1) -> 0.82 nm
